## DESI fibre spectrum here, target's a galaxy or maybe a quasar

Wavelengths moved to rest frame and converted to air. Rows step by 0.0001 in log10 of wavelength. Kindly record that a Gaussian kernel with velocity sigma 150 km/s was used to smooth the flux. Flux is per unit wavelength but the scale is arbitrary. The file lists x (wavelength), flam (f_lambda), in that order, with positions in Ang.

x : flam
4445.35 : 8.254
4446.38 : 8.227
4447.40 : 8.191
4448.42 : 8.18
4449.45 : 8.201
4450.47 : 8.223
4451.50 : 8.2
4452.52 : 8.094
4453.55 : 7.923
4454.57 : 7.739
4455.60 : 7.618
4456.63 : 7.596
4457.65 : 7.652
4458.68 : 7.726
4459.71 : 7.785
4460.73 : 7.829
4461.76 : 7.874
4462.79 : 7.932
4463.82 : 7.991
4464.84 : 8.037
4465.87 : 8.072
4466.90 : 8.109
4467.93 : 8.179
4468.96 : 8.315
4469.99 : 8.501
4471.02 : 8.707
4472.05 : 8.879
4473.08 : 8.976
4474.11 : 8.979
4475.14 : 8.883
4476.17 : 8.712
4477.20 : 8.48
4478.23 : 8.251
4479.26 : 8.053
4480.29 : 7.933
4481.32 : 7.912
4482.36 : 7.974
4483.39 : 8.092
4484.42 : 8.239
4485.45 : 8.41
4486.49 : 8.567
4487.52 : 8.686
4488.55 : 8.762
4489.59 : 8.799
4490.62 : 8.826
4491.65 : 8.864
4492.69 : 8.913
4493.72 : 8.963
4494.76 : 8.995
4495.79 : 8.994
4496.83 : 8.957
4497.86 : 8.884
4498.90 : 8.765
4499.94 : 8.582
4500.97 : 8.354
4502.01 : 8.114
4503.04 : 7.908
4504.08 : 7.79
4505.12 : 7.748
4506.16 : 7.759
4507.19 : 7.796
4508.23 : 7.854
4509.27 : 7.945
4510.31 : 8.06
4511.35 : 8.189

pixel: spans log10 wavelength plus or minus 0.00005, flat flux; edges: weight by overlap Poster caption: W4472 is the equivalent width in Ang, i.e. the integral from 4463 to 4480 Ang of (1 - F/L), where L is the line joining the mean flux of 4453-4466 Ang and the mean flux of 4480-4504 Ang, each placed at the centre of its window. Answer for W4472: -0.7 Ang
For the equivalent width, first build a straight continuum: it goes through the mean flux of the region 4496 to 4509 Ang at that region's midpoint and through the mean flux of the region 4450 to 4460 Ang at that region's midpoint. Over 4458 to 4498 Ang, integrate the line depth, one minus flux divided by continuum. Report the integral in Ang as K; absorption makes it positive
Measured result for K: -2.0 Ang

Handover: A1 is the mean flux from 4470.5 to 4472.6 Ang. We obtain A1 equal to 8.79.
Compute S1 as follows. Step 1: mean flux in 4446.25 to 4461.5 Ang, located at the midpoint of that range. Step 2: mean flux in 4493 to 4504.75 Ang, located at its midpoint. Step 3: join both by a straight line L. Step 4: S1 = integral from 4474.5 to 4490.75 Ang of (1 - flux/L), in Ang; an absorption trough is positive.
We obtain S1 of -0.1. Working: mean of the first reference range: 7.94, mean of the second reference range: 8.57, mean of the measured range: 8.41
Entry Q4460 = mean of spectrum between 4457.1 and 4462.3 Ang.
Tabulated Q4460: 7.77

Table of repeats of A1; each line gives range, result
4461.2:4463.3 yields 7.88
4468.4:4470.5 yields 8.4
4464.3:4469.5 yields 8.15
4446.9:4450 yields 8.2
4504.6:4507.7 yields 7.78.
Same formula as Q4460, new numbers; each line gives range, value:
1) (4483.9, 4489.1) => 8.53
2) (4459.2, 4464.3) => 7.88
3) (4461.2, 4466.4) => 7.98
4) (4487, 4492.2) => 8.79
